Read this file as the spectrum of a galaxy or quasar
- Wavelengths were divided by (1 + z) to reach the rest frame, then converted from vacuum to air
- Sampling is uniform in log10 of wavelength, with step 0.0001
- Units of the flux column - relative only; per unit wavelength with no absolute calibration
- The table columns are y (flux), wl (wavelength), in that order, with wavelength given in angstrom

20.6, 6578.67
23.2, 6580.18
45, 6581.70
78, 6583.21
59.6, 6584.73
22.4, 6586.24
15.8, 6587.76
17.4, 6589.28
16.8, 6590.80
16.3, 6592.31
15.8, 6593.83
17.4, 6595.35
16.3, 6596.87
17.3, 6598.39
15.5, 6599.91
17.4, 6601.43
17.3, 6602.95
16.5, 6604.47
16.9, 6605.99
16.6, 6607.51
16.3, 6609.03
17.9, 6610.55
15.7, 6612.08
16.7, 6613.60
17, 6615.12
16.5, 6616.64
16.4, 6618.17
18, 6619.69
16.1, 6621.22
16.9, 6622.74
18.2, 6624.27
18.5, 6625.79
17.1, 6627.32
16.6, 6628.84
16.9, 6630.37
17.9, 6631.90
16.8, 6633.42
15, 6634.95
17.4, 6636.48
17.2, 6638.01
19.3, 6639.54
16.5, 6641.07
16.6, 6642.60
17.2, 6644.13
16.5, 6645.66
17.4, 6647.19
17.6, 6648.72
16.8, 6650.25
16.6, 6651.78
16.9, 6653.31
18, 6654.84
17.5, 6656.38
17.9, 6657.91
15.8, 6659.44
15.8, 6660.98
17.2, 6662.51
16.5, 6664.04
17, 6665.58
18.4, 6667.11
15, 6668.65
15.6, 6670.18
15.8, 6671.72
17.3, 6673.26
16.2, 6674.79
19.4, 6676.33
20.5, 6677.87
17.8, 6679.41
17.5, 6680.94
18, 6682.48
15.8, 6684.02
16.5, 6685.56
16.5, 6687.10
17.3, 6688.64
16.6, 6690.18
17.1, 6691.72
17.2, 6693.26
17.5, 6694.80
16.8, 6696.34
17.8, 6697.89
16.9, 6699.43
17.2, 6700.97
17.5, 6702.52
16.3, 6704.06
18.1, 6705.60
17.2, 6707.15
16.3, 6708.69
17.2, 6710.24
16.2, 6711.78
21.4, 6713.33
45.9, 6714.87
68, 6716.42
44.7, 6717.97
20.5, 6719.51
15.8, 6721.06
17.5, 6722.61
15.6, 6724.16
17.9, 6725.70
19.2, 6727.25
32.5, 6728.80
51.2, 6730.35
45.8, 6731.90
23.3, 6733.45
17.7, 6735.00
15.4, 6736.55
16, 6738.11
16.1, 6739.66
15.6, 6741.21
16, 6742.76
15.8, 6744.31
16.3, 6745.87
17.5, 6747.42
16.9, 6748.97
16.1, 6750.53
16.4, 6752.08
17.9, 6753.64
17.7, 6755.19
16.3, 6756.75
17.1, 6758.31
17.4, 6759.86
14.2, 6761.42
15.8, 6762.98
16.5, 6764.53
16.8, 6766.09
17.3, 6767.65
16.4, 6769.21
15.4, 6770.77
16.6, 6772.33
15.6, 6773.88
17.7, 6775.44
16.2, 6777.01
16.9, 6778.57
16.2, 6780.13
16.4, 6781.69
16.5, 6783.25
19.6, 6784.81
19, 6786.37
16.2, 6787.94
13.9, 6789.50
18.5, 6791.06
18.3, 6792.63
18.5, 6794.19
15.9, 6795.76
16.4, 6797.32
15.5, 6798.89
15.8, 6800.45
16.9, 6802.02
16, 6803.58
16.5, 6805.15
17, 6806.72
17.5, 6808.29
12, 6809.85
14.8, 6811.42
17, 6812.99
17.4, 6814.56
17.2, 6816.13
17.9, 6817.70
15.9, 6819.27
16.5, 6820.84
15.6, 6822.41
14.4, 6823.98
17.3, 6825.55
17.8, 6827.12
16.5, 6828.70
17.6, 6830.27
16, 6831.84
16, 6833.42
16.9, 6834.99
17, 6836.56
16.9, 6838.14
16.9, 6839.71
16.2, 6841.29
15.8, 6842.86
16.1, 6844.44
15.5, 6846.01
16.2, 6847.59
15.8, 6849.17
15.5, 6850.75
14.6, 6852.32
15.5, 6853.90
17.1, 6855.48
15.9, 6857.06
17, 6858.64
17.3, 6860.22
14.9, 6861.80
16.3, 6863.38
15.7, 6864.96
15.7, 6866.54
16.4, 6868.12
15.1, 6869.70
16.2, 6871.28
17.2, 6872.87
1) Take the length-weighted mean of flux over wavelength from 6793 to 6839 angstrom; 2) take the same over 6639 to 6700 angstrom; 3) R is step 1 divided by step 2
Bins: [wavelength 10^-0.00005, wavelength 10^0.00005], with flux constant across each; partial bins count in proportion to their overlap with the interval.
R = 1.0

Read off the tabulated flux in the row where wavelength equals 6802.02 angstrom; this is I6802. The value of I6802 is 16.9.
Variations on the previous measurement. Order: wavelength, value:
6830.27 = 17.6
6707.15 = 17.2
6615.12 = 17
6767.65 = 17.3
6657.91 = 17.9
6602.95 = 17.3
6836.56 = 17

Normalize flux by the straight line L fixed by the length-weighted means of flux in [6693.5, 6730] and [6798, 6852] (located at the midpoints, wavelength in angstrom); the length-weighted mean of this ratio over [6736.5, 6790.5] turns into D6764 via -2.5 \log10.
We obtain 0.20 mag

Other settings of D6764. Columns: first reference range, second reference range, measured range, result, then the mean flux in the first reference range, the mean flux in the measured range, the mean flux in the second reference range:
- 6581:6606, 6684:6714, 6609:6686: 0.218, 25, 17.1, 17.2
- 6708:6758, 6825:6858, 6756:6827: 0.170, 23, 16.5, 16.3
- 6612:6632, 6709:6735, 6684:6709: 0.456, 17.1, 17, 29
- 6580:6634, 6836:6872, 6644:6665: 0.174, 20.8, 17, 16.1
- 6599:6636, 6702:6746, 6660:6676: 0.215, 16.9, 16.5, 23.8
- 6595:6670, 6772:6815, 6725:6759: -0.231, 16.9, 20.7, 16.6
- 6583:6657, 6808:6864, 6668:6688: 0.060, 18.7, 17.1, 16.2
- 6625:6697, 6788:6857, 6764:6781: 0.004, 17.1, 16.5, 16.3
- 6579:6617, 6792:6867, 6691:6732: -0.229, 22.5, 23.9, 16.3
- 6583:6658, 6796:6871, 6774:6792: -0.010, 18.7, 17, 16.2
